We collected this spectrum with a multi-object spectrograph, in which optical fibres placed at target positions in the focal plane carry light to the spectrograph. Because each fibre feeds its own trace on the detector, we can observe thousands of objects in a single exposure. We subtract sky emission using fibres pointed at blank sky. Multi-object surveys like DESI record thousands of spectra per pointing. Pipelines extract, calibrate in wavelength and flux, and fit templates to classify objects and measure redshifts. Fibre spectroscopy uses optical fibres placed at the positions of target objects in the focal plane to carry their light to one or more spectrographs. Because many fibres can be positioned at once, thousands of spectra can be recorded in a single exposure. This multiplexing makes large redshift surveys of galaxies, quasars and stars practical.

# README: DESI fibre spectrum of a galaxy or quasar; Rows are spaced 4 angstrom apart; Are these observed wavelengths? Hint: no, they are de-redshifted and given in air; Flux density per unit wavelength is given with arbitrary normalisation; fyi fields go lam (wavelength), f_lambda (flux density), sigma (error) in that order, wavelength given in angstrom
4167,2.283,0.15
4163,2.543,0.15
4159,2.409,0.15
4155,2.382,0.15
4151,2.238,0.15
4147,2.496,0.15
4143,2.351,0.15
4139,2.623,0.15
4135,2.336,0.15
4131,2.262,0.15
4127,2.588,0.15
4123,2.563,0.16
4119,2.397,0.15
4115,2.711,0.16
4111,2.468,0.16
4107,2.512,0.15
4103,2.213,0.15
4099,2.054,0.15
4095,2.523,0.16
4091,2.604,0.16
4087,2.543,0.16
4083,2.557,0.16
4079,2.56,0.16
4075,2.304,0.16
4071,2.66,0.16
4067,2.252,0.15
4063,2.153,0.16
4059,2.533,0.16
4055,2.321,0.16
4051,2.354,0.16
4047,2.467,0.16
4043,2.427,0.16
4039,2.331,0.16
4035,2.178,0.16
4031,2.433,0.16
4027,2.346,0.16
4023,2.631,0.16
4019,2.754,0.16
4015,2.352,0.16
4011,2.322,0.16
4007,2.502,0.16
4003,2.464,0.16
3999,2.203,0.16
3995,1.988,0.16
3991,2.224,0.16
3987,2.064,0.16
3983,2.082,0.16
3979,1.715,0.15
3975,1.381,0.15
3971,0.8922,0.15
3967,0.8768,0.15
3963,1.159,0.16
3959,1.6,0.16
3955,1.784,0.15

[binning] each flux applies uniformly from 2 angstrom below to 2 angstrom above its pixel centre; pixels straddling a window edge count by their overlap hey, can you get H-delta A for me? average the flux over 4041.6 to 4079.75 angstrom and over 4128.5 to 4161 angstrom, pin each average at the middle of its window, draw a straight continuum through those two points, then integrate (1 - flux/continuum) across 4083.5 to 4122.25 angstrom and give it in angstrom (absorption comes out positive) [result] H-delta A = -1.0 angstrom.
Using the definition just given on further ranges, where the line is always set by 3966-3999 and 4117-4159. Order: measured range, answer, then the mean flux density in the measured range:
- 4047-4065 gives -2.7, 2.35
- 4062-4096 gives -5.0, 2.47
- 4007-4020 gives -4.3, 2.46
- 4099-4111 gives -0.3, 2.33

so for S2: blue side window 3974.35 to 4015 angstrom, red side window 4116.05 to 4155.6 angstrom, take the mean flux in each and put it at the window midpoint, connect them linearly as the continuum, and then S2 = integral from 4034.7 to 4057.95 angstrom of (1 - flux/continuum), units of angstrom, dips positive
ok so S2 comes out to -1.30 angstrom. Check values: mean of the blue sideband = 2.13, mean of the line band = 2.37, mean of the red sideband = 2.43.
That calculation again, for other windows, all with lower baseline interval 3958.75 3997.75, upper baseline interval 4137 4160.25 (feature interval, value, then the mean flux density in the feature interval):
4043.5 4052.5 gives -2.21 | 2.42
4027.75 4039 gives -2.67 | 2.31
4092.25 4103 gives -0.60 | 2.3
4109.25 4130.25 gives -2.30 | 2.53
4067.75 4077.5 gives -1.90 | 2.46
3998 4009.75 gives -4.55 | 2.4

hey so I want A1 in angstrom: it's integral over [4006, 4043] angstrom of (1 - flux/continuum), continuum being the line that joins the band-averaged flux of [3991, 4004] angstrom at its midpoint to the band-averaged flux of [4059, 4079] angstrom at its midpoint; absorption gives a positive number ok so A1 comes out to -2.6 angstrom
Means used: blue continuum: 2.2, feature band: 2.43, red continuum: 2.38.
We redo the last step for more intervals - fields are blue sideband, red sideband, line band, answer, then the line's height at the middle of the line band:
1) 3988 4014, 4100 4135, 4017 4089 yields -2.49 angstrom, 2.35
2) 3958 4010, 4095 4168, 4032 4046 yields -2.10 angstrom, 2.03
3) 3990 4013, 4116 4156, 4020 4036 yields -0.82 angstrom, 2.32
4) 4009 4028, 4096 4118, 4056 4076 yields 0.48 angstrom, 2.44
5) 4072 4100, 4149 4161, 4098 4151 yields -0.66 angstrom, 2.4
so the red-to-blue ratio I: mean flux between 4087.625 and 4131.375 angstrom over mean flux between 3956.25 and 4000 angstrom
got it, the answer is 1.5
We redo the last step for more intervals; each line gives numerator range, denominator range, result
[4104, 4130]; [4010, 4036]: 1.03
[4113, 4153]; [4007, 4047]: 1.01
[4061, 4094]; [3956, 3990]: 1.63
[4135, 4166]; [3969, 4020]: 1.18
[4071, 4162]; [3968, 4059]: 1.12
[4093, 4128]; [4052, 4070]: 1.05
